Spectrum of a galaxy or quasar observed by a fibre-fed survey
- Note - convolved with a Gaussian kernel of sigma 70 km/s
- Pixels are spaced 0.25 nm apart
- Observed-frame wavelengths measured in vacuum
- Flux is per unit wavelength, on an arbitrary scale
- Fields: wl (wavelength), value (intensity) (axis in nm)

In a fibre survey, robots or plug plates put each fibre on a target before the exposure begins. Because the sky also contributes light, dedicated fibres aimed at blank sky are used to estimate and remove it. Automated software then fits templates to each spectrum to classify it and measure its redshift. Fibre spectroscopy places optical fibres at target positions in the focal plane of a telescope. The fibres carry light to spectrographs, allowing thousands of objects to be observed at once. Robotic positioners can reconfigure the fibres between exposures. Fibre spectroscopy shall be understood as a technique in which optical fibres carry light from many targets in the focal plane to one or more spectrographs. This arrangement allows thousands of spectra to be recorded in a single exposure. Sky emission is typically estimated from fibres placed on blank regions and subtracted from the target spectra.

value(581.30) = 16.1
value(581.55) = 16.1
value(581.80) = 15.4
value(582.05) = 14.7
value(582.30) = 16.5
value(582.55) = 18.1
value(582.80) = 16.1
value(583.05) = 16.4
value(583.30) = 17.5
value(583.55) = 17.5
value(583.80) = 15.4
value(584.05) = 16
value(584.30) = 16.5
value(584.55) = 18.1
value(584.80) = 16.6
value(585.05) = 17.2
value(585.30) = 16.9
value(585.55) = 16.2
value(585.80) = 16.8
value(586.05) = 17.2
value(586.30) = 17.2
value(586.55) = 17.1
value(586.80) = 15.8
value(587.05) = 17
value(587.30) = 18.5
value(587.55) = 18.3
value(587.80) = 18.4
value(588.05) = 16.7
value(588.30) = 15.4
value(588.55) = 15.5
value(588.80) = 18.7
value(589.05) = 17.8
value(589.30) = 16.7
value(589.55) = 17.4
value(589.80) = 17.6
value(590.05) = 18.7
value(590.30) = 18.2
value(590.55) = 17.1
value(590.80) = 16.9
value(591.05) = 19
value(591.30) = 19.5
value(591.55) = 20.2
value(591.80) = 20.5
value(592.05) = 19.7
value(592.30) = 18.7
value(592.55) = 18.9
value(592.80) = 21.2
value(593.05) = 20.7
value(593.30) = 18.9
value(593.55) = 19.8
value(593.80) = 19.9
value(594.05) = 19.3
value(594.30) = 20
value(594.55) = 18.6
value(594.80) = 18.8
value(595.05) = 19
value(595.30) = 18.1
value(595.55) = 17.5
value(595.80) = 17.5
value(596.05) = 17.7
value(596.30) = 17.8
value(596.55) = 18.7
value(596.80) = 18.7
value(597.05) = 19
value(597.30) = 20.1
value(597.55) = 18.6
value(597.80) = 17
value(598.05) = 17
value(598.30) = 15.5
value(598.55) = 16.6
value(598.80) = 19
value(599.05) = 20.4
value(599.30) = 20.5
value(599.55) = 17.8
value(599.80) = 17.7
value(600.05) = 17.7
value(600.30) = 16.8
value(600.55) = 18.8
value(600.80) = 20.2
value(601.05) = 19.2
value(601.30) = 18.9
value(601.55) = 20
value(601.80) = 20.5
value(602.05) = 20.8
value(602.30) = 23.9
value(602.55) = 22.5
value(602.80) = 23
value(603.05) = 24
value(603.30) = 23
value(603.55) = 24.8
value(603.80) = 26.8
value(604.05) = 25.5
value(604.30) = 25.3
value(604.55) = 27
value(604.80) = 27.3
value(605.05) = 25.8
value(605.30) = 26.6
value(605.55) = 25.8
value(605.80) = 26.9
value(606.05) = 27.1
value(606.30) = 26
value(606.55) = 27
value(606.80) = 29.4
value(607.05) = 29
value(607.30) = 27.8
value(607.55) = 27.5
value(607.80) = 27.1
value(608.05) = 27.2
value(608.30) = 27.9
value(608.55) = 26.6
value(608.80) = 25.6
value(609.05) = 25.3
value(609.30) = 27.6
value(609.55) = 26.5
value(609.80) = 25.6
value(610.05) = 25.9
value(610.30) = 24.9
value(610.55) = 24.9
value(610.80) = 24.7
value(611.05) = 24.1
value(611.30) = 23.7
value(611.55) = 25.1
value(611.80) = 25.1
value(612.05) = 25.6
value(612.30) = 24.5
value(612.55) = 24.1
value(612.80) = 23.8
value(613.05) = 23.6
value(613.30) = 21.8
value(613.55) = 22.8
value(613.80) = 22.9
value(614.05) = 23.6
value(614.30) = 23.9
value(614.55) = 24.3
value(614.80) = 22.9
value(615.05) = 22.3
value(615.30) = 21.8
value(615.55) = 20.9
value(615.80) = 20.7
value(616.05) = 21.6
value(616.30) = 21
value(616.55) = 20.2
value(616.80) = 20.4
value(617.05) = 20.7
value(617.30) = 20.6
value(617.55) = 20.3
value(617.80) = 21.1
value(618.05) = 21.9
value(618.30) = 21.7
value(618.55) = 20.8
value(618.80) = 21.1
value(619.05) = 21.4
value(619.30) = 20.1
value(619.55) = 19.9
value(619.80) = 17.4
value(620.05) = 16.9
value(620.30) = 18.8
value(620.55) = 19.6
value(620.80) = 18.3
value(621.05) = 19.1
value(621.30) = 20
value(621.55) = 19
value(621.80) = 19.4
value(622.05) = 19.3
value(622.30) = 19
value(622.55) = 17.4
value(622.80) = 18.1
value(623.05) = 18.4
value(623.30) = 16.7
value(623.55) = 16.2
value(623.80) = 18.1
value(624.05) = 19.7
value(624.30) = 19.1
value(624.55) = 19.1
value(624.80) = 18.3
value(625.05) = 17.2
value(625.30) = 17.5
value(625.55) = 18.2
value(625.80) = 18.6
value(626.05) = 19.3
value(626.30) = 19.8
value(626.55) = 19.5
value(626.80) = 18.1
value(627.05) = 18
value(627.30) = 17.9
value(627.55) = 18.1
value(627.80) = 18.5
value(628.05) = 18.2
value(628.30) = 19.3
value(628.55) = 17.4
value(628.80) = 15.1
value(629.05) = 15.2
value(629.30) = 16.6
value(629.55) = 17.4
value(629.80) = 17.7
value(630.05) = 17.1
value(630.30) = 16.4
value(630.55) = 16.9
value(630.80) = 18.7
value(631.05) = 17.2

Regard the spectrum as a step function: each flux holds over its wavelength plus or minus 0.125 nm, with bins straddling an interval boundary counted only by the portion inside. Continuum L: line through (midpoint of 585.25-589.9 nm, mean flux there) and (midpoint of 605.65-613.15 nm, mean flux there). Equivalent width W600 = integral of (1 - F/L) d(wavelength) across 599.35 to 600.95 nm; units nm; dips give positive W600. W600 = 0.284 nm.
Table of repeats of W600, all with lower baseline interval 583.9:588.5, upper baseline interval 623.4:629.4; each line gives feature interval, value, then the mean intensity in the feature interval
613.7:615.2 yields -0.47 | 23.3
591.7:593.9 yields -0.34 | 19.8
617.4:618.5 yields -0.21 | 21.2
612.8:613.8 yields -0.29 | 22.9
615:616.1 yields -0.23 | 21.4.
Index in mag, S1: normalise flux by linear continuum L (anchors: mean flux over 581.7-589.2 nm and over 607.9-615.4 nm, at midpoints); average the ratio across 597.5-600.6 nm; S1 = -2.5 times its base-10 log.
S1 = 0.17 mag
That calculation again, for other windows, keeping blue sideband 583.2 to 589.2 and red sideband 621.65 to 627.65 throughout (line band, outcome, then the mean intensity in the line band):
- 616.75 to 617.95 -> -0.14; 20.7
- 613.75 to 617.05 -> -0.21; 22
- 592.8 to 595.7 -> -0.11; 19.2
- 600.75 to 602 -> -0.13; 19.8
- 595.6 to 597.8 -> -0.06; 18.4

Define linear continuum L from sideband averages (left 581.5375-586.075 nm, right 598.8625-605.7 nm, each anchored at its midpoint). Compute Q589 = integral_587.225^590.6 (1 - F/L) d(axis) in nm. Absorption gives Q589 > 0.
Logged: 0.121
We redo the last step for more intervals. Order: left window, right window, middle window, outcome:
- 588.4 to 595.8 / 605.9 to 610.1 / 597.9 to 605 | 0.77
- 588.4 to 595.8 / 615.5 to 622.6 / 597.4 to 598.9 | 0.13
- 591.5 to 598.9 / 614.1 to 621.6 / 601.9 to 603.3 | -0.25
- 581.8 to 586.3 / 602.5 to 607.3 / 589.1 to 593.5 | 0.25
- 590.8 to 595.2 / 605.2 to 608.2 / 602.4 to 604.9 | 0.07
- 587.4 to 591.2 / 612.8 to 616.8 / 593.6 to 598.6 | 0.12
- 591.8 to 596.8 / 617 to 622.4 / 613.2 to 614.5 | -0.23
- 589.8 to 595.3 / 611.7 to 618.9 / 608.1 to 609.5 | -0.34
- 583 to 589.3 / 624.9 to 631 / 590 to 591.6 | -0.13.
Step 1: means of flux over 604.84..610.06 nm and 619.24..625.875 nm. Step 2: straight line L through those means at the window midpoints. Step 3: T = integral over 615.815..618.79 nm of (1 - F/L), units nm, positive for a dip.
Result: 0.06 nm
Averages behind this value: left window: 26.9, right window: 18.5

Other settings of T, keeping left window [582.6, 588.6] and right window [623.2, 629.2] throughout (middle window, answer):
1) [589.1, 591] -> -0.06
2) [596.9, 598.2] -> -0.08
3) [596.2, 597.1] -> -0.07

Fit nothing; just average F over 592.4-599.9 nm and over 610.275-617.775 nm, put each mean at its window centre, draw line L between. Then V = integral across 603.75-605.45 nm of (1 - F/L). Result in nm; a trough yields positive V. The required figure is -0.47 nm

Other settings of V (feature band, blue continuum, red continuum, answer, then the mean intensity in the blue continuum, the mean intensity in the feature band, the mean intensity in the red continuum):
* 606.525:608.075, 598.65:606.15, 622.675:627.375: -0.46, 22.4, 28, 18.3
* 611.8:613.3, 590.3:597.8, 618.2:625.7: -0.42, 18.9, 24.2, 18.8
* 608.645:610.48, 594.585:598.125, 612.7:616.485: -0.39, 18.3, 25.9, 22.5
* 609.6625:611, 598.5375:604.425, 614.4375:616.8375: -0.23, 21.1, 25.2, 21.6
